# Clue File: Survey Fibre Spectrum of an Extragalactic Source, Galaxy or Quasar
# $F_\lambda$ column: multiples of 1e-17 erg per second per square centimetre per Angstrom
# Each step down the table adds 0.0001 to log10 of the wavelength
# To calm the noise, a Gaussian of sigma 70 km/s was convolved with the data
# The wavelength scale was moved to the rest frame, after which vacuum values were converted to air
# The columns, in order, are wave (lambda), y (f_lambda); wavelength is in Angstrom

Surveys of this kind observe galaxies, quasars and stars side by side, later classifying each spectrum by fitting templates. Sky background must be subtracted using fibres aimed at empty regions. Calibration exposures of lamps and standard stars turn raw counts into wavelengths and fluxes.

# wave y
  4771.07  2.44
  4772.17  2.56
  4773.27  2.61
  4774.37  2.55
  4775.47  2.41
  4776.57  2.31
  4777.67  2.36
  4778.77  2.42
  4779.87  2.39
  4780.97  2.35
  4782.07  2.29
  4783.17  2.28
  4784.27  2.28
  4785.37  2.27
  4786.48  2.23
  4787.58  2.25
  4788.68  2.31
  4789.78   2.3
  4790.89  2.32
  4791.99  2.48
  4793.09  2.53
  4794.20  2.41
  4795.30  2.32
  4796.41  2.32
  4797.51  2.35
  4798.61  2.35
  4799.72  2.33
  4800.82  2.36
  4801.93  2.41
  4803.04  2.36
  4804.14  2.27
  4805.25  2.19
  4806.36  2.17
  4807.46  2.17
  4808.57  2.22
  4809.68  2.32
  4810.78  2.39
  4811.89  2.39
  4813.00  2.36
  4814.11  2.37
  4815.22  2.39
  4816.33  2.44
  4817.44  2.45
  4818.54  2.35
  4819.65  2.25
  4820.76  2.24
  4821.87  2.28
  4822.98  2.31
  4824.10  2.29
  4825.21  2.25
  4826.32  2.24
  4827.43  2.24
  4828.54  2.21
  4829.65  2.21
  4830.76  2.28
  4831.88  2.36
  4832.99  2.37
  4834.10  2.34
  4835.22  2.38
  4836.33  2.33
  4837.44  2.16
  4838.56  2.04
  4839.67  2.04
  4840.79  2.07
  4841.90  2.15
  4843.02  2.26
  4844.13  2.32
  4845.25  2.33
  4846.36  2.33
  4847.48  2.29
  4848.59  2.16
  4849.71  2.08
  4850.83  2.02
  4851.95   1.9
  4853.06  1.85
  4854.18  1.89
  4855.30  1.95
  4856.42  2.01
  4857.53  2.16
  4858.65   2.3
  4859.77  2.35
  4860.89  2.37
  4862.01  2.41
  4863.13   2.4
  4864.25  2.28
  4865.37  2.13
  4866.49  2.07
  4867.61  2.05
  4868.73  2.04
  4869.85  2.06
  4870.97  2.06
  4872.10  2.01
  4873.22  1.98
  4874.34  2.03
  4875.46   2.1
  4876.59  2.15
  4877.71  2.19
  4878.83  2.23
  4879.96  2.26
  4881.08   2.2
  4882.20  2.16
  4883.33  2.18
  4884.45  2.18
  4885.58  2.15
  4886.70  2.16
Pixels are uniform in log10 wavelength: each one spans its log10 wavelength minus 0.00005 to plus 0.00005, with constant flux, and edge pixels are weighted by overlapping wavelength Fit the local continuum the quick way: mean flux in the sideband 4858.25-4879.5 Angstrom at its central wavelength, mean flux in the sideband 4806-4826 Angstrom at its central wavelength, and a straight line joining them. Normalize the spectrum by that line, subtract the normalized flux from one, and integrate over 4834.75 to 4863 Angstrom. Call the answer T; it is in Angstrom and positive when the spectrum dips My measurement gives 0.68 Angstrom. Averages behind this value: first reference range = 2.31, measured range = 2.17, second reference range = 2.17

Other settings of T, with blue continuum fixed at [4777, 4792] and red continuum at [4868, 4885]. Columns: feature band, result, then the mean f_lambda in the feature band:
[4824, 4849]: -0.43 Angstrom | 2.25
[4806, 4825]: -0.55 Angstrom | 2.32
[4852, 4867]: -0.01 Angstrom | 2.16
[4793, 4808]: -0.22 Angstrom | 2.32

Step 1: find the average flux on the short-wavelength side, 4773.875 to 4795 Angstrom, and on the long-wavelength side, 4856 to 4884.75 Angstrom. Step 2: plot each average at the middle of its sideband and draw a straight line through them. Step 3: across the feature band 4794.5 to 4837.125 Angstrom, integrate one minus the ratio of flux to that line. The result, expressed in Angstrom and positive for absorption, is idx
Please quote -0.5 Angstrom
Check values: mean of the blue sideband 2.35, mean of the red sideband 2.17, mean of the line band 2.31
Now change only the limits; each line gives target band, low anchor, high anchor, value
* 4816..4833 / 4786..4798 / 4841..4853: -0.4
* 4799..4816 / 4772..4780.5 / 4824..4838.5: 0.2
